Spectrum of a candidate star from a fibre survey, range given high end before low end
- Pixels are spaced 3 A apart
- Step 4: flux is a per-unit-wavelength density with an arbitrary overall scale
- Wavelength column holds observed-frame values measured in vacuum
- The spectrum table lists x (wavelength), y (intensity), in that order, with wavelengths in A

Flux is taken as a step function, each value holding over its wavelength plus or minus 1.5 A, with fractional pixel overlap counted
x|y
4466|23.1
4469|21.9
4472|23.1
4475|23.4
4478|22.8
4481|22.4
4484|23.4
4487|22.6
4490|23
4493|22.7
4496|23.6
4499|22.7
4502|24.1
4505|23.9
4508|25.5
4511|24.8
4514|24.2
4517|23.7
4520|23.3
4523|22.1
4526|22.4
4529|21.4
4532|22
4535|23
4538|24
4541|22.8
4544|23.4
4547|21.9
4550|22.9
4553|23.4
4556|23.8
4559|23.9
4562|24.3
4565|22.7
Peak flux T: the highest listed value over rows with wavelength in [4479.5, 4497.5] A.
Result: 23.6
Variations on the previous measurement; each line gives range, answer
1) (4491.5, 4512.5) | 25.5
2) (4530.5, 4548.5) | 24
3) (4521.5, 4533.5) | 22.4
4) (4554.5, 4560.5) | 23.9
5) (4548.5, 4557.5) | 23.8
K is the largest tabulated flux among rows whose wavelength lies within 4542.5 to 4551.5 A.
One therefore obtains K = 23.4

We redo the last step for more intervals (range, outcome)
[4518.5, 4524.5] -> 23.3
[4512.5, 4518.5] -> 24.2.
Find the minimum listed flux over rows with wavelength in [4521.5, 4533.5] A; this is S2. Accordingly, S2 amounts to 21.4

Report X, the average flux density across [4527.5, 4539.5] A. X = 22.6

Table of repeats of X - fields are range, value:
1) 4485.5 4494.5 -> 22.8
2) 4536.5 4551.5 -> 23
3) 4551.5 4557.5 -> 23.6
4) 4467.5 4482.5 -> 22.7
